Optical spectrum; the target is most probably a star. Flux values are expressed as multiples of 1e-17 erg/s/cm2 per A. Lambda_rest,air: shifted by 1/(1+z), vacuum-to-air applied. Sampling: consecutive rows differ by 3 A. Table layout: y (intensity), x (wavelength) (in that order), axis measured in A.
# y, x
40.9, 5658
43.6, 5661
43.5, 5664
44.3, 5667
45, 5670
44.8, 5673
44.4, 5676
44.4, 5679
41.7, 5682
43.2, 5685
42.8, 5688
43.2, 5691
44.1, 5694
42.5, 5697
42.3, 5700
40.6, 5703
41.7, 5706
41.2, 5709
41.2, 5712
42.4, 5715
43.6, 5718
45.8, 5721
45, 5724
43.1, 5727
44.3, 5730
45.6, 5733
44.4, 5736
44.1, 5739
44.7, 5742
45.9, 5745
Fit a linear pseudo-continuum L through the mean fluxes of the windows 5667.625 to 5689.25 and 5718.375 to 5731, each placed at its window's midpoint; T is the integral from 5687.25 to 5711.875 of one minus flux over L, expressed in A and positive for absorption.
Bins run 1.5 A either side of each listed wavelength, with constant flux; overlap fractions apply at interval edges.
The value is 1.05 A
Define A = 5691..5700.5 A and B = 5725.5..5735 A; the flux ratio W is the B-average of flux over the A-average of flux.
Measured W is 1.03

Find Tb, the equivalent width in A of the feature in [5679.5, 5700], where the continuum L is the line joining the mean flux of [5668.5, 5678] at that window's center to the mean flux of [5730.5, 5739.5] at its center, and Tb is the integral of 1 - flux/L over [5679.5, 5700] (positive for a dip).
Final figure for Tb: 0.8 A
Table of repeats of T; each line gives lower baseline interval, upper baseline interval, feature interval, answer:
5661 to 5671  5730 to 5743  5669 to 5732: 1.67 A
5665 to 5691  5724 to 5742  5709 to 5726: 0.33 A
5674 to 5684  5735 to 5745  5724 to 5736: 0.01 A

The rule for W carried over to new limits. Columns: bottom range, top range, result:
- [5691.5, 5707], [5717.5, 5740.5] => 1.05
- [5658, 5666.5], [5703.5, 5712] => 0.96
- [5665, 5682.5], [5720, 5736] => 1.01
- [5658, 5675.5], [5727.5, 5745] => 1.02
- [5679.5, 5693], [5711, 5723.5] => 1.01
